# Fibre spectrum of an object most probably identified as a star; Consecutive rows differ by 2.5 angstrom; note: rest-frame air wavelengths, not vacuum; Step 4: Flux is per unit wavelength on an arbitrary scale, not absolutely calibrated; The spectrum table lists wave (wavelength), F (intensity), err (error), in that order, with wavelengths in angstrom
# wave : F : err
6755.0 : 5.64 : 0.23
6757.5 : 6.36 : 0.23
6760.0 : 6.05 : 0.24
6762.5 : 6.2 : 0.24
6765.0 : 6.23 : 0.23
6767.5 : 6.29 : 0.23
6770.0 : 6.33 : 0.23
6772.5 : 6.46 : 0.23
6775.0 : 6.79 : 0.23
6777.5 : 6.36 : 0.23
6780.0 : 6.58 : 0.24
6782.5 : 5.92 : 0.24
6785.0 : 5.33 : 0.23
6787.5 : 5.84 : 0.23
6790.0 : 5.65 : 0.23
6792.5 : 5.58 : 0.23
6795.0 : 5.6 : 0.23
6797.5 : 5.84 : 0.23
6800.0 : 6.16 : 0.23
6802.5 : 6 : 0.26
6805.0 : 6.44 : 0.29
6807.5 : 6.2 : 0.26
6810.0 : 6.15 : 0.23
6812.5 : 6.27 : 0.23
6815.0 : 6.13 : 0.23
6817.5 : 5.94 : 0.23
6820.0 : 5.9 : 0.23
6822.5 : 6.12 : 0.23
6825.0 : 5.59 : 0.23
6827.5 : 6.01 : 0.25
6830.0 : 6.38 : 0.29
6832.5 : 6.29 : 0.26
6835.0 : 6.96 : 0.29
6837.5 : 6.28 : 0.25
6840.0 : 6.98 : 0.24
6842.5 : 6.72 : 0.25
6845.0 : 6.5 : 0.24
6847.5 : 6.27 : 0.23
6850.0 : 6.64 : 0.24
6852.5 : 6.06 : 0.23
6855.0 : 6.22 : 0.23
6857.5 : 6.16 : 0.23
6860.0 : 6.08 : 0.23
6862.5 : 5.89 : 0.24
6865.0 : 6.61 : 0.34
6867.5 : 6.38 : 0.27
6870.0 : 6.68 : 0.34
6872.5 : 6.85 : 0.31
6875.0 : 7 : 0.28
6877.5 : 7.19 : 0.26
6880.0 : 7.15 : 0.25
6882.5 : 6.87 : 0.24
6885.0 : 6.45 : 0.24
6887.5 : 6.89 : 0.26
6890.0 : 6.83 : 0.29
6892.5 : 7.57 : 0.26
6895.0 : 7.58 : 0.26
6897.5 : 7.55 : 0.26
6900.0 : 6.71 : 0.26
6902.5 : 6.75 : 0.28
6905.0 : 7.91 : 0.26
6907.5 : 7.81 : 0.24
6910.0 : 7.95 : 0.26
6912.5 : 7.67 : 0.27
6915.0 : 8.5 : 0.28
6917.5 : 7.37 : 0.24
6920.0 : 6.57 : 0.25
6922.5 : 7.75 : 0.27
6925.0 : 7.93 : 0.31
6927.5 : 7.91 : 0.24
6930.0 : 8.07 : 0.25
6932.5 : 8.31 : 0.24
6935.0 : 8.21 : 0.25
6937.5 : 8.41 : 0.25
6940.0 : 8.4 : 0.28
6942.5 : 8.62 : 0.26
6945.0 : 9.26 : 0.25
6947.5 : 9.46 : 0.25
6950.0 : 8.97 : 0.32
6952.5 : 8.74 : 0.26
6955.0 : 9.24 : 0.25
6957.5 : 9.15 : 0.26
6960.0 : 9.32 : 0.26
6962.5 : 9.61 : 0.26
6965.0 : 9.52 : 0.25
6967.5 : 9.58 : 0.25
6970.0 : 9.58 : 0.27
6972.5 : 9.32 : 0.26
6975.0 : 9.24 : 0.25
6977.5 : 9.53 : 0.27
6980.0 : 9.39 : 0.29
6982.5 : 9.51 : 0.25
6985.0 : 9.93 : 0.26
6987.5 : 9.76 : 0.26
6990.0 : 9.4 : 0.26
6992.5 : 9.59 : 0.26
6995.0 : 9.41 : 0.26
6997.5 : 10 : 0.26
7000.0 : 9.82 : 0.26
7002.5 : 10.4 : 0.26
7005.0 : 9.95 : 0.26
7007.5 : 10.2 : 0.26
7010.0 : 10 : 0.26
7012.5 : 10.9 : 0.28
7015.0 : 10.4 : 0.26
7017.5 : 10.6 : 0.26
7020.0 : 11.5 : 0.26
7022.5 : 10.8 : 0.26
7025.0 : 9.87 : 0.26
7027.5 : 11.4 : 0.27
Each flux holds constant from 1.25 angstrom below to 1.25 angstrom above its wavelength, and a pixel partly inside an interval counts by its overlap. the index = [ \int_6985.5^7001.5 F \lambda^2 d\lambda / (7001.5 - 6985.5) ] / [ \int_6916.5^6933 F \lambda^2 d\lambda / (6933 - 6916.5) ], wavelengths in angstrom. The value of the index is 1.29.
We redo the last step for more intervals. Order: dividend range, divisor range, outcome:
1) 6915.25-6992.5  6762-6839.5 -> 1.51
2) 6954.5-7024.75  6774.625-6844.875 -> 1.69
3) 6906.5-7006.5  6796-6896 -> 1.43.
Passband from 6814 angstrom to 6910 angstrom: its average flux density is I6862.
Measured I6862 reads 6.65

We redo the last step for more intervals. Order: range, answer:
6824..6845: 6.42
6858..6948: 7.45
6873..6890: 6.91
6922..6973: 8.84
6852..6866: 6.17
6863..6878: 6.72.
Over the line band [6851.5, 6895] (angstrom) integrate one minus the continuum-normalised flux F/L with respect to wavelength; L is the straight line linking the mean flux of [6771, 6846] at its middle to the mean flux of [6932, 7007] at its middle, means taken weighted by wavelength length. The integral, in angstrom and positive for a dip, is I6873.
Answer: 4.5 angstrom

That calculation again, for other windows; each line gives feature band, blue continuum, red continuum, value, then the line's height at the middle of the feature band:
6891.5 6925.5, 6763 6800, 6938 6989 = 3.2 angstrom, 8.32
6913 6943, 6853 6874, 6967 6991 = 0.5 angstrom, 8.12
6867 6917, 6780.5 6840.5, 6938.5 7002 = 3.4 angstrom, 7.75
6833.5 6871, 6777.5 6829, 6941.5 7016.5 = 2.9 angstrom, 6.99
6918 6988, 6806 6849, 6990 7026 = 1.2 angstrom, 9.02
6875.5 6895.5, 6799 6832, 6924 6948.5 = 1.1 angstrom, 7.47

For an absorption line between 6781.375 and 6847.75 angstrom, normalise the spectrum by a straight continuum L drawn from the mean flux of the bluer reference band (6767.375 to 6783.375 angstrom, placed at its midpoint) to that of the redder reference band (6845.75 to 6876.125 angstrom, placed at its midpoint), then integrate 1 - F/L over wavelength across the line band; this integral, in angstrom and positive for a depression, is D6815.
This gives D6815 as 3.05 angstrom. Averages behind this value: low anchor 6.41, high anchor 6.4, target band 6.11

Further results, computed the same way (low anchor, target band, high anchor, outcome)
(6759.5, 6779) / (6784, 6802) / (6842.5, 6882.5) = 1.9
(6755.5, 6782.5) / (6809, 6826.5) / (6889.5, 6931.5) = 1.9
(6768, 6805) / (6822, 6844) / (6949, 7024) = 1.7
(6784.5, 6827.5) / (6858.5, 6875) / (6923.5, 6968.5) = 1.7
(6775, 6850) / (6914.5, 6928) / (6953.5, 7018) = 1.3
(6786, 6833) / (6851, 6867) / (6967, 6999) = 1.9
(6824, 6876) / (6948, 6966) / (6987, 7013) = -0.6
